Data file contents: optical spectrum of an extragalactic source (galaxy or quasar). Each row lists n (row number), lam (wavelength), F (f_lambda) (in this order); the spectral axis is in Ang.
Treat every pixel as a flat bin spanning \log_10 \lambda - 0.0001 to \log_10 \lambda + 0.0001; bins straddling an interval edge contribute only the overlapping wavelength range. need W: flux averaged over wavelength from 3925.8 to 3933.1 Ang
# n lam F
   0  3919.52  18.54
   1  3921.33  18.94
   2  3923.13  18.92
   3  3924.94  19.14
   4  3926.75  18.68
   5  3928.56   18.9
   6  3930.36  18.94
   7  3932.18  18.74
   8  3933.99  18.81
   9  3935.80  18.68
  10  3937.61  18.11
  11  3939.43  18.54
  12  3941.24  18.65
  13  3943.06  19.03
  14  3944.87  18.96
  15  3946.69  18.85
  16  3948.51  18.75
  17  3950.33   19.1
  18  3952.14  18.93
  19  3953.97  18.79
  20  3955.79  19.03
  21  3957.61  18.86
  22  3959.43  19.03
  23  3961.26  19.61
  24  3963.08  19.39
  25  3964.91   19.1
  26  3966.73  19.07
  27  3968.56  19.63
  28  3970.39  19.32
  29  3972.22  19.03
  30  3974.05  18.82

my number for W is 18.8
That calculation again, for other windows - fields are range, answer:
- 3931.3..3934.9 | 18.8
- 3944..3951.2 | 18.9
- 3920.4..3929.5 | 18.9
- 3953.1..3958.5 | 18.9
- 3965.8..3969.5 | 19.4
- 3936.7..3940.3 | 18.3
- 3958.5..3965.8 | 19.3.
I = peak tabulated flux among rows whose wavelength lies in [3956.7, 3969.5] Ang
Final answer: 19.63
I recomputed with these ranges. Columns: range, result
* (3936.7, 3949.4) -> 19.03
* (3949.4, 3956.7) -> 19.1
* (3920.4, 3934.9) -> 19.14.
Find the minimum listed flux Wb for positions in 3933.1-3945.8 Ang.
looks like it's 18.11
